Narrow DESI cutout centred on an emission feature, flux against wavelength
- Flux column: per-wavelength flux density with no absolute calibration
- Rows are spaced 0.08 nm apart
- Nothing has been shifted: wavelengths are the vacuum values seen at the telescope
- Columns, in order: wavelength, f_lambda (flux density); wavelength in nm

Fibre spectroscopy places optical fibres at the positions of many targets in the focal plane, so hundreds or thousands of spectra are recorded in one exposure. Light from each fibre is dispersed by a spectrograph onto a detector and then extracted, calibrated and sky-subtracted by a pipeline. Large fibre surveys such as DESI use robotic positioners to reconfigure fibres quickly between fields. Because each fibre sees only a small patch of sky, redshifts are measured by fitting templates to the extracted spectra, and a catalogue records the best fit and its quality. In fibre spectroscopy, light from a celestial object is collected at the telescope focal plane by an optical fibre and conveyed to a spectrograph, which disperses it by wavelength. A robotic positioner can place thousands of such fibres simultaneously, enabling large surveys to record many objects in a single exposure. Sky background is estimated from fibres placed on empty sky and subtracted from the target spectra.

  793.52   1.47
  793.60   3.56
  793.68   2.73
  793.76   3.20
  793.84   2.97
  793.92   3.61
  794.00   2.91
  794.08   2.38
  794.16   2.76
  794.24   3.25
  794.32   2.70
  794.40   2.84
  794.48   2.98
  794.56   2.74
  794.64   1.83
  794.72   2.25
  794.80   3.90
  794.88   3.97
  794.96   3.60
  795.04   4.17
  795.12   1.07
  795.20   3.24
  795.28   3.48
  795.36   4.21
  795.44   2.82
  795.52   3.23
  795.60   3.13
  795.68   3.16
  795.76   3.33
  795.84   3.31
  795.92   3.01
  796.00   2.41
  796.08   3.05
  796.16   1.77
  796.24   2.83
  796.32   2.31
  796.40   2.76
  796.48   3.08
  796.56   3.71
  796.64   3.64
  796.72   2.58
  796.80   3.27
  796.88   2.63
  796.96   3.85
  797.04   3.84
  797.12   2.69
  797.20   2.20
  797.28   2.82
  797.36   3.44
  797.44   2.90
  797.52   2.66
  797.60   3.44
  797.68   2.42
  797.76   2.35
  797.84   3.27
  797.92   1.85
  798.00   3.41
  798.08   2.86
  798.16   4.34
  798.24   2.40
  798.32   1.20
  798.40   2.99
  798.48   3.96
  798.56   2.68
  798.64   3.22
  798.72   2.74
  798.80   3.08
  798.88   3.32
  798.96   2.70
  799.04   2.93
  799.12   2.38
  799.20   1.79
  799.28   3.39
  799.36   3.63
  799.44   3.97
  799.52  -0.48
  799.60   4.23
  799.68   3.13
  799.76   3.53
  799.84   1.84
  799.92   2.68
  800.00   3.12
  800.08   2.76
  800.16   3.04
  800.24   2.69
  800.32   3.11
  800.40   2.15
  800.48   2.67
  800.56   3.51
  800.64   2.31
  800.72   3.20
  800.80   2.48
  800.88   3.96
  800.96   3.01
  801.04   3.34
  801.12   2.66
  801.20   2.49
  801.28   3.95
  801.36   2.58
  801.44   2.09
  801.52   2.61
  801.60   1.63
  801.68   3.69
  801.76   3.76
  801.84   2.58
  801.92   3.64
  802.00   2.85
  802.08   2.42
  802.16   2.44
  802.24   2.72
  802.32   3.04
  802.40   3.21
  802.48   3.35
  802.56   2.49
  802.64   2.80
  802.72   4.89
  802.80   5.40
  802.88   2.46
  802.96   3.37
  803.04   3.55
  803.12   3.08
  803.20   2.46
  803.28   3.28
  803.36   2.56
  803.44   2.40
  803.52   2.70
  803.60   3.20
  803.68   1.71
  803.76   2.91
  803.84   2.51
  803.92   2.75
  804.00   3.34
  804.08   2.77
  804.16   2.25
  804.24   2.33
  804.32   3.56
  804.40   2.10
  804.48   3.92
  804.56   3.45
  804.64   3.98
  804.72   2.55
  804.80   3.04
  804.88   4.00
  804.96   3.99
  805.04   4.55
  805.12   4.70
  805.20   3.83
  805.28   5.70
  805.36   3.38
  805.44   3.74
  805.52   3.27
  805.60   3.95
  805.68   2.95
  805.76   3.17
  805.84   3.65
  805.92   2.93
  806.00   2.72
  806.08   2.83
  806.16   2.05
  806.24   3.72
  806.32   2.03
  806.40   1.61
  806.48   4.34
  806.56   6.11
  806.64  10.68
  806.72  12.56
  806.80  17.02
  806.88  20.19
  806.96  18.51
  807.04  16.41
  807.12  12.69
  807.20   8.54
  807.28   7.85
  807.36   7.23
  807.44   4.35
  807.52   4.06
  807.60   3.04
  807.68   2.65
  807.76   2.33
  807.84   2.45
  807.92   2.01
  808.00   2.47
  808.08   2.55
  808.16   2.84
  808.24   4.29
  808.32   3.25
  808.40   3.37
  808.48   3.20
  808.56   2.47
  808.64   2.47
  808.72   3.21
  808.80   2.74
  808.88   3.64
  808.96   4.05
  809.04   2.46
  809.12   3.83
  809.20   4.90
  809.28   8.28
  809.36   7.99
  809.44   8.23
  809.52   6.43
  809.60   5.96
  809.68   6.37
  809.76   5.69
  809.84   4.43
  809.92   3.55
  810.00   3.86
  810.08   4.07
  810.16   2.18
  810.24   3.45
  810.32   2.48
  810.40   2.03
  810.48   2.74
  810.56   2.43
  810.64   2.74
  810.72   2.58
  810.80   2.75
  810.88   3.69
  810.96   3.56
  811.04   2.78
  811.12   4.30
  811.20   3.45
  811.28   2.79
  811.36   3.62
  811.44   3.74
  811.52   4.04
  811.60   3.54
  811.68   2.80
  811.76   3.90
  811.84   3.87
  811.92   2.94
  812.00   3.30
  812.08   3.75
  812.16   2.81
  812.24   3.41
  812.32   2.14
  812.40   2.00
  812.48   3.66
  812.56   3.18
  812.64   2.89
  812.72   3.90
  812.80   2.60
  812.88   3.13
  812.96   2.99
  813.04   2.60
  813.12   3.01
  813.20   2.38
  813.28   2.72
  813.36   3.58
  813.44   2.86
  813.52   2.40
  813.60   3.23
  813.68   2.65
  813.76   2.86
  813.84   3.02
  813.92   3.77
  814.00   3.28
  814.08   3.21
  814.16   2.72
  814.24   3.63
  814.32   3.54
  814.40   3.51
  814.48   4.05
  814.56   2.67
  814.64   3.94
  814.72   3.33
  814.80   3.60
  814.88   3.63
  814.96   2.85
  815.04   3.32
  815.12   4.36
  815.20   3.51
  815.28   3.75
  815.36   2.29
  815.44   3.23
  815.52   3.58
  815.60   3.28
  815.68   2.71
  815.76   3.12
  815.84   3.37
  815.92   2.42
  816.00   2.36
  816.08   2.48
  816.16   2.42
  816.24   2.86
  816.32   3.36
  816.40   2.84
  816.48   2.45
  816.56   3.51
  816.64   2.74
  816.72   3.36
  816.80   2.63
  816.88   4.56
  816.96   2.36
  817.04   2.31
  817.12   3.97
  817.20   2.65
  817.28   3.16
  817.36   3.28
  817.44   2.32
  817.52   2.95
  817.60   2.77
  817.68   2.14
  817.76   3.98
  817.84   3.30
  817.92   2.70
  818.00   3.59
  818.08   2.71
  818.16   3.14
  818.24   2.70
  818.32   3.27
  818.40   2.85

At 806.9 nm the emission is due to Halpha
